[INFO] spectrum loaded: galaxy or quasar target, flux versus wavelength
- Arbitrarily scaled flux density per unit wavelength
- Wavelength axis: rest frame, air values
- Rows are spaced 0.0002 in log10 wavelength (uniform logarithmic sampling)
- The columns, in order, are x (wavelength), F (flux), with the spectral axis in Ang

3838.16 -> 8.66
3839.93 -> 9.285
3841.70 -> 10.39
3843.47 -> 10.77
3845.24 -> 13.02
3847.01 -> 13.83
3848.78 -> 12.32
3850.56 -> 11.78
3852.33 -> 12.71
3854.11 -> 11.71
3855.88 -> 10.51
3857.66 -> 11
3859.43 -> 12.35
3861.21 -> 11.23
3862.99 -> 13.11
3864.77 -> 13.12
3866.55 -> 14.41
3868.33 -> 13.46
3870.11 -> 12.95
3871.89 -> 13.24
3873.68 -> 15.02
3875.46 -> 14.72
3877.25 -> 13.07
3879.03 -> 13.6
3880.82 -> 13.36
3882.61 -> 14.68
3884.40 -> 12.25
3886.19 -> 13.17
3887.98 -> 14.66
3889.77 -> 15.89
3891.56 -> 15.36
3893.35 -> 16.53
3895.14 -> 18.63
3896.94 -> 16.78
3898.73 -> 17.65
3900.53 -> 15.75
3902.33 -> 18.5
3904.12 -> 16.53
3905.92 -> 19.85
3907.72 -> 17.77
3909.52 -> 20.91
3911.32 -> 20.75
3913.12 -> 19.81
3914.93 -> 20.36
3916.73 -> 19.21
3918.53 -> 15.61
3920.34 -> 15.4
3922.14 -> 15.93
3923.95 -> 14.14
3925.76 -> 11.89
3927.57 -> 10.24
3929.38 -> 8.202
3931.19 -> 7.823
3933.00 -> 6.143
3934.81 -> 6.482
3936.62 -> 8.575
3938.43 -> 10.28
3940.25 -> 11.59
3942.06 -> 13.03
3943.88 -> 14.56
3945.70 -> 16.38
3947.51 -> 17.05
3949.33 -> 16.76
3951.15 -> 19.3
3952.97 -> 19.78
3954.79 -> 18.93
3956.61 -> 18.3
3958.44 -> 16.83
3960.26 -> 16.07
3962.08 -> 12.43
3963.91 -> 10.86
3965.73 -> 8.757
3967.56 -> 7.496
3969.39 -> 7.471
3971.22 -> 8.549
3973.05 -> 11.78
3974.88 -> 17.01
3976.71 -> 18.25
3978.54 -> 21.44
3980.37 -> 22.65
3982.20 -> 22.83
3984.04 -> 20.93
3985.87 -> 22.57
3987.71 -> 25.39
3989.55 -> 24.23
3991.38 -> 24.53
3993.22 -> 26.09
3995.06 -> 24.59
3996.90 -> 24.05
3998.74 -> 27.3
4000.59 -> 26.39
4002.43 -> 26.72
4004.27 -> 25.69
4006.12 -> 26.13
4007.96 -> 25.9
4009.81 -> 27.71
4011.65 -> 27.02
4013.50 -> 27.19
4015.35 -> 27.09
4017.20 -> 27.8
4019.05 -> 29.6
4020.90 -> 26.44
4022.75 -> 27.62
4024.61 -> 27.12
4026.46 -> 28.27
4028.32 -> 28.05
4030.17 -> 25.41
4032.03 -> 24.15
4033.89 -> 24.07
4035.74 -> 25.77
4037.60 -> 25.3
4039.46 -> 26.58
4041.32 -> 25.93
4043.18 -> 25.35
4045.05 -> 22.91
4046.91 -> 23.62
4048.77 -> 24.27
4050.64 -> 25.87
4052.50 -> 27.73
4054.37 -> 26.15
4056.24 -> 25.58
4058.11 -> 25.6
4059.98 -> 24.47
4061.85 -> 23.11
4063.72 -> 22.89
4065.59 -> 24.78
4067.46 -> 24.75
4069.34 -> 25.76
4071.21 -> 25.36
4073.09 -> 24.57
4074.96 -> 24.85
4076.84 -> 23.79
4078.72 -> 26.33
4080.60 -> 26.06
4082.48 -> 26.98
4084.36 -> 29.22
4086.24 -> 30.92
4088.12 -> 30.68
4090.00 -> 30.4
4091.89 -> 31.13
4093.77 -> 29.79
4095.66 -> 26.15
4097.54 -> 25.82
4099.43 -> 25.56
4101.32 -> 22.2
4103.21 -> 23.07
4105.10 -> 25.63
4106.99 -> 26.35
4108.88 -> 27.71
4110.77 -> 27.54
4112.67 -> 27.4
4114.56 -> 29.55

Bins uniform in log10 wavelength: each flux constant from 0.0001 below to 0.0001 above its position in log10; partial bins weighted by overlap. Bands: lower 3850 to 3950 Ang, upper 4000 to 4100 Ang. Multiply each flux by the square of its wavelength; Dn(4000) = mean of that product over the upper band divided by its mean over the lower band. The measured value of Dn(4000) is 2.0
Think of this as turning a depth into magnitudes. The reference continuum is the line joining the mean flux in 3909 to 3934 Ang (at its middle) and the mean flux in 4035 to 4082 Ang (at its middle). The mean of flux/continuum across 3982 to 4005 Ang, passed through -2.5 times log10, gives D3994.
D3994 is -0.225 mag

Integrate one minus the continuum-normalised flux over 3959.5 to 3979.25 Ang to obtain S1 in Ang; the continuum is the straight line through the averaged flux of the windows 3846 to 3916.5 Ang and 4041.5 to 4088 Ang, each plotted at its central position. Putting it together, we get 7.4 Ang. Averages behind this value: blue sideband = 15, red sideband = 25.6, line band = 12.6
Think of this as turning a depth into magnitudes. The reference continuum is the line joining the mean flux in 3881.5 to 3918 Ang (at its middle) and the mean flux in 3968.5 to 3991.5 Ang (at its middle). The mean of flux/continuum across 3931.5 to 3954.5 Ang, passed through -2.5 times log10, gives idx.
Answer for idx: 0.33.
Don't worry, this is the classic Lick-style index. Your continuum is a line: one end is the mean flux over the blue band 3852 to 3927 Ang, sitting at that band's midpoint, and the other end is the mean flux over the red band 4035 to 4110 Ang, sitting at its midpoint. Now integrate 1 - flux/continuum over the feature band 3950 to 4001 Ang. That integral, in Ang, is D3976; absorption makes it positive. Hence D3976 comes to 4.3 Ang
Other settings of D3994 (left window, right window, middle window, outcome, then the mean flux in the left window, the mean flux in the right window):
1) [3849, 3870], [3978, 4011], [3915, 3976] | 0.454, 12.3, 24.8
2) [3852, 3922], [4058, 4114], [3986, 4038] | -0.180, 15.3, 26.3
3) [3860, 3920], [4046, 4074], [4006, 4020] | -0.216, 15.8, 25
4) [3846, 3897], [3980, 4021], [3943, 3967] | 0.329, 13.6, 25.6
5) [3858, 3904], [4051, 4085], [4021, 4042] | -0.129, 14.5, 25.4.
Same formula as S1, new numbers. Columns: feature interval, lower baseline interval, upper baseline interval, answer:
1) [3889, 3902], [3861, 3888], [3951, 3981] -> -2.7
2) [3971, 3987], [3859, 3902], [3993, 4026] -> 3.3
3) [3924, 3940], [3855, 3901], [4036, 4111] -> 7.6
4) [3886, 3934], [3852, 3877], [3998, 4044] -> 2.6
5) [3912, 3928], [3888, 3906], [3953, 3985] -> 0.4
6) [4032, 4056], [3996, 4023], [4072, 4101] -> 1.6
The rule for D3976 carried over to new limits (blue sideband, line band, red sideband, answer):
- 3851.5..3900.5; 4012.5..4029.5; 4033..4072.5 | -3.4 Ang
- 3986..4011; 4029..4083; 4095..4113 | 1.2 Ang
